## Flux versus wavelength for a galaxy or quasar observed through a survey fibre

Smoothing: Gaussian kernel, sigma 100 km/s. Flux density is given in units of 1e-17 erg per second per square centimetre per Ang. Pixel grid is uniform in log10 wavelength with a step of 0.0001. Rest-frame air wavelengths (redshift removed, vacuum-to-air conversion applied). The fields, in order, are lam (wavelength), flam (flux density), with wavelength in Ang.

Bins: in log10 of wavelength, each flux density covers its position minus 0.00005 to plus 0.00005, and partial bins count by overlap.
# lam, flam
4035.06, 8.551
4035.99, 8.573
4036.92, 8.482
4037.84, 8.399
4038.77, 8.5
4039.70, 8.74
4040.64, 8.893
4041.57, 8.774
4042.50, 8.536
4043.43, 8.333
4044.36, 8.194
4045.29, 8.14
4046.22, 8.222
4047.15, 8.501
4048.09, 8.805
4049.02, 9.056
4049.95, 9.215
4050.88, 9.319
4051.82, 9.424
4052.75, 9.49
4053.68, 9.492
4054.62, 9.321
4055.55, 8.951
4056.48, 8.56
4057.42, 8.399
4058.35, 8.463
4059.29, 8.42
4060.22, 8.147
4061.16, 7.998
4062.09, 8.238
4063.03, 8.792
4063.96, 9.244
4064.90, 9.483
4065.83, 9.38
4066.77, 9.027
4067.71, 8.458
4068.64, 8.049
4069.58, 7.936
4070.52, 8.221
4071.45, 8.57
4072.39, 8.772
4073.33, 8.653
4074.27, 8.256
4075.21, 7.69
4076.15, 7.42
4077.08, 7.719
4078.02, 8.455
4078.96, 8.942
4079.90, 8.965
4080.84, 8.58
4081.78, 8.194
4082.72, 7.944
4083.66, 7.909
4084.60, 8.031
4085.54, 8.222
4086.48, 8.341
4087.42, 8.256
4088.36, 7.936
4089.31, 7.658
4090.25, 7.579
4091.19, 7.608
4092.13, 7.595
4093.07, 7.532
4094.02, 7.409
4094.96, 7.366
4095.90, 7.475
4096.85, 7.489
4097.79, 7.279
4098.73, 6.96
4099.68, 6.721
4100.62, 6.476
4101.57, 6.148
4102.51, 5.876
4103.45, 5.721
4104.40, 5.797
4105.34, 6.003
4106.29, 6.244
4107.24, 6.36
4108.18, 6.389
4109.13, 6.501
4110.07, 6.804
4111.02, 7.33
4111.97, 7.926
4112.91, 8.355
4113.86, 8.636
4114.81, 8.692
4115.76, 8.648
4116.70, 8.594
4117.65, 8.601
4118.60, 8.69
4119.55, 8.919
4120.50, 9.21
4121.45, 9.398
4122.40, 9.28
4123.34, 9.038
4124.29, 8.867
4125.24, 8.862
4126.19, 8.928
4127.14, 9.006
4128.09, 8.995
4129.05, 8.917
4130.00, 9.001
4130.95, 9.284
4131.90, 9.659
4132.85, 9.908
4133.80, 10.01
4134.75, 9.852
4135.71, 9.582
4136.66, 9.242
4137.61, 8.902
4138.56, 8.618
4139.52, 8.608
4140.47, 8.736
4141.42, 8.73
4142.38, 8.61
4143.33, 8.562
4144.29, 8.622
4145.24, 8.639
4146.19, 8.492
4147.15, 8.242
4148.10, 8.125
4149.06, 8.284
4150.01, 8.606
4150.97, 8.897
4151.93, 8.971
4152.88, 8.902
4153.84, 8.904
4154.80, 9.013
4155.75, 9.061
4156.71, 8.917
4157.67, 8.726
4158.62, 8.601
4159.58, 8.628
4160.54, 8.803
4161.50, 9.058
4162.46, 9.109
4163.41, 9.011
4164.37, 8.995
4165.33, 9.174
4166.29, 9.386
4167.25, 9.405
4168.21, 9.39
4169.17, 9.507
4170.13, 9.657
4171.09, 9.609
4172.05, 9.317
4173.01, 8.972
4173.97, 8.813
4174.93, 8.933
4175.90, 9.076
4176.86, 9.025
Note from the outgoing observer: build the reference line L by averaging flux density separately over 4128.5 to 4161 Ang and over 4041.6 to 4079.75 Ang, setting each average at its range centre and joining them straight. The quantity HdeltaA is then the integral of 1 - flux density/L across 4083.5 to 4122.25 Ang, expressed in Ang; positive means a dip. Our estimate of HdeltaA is 5.38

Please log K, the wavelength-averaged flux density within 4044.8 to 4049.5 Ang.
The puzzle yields 8.55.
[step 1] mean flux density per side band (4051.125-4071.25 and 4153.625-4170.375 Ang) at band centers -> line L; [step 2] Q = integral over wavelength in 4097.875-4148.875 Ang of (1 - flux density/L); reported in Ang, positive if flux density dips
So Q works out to 4.1 Ang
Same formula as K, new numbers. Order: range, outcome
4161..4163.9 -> 9.07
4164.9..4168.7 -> 9.34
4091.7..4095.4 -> 7.47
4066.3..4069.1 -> 8.52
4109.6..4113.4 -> 7.61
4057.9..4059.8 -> 8.43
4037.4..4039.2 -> 8.45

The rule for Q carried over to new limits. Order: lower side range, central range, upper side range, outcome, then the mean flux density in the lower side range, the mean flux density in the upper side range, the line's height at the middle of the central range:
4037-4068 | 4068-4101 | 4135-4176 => 3.4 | 8.75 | 8.92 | 8.81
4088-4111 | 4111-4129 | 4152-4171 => -2.8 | 6.87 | 9.08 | 7.6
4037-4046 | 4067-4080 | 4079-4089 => 0.0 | 8.5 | 8.25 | 8.31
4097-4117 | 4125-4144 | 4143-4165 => -2.5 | 7.02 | 8.75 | 8.03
